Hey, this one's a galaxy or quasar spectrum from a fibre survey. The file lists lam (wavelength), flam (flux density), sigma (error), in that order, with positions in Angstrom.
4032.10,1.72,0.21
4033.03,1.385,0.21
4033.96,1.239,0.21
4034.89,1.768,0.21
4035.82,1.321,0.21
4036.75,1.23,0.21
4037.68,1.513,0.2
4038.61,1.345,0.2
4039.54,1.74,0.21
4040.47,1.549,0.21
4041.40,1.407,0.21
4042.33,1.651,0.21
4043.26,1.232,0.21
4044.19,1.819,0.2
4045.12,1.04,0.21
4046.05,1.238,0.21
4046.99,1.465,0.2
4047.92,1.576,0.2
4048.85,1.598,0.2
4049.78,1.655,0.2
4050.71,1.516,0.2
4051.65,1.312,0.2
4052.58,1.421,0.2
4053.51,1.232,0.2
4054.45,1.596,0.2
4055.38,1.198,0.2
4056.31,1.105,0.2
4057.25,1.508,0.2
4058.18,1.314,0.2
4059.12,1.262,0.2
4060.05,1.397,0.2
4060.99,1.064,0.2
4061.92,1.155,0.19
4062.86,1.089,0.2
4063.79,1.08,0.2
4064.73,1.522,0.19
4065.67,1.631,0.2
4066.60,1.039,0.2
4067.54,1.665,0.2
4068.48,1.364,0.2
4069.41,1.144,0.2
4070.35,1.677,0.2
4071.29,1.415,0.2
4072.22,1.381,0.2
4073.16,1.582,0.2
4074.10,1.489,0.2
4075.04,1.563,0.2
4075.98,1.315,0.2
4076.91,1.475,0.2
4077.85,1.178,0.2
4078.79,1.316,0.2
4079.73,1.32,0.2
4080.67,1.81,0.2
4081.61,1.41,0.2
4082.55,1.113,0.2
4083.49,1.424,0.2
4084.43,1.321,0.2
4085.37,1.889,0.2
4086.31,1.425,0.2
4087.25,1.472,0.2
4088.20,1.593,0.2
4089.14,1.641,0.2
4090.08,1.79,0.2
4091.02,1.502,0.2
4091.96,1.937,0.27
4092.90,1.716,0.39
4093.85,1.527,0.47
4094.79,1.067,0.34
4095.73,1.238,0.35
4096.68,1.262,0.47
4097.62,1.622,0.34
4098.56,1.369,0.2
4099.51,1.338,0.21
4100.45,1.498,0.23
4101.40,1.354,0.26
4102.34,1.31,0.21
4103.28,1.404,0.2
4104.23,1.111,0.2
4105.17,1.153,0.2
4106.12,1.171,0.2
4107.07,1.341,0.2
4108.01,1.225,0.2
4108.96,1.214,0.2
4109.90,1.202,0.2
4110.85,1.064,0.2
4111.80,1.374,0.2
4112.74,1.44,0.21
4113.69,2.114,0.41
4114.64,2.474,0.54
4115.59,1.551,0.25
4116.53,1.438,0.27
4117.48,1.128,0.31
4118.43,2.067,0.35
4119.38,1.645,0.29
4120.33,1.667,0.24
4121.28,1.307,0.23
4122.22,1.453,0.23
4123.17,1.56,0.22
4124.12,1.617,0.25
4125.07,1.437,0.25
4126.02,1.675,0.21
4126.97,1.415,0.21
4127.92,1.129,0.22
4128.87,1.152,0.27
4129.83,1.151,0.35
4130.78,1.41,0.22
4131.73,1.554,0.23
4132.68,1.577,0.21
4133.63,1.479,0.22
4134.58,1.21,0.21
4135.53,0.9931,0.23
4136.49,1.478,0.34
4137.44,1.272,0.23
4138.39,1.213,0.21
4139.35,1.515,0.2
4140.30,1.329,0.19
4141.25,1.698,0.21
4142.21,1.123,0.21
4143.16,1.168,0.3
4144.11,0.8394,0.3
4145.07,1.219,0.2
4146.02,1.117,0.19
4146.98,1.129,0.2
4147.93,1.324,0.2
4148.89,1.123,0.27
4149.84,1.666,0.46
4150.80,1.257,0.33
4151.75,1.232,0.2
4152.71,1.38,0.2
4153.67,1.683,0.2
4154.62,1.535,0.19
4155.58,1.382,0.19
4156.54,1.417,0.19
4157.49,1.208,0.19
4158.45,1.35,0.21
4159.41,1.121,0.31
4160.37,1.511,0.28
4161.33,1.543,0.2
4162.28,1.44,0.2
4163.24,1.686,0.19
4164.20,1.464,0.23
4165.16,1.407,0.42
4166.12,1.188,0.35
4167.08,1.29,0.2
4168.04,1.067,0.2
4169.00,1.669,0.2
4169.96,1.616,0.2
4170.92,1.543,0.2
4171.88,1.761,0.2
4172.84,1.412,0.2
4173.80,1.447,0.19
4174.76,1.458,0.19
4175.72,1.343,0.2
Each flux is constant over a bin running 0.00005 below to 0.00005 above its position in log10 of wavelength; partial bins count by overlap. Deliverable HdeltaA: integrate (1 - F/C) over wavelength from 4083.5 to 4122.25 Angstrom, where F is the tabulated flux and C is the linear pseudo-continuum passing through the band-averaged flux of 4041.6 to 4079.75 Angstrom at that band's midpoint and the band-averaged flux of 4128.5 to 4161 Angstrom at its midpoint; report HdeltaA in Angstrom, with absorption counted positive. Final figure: -3.5 Angstrom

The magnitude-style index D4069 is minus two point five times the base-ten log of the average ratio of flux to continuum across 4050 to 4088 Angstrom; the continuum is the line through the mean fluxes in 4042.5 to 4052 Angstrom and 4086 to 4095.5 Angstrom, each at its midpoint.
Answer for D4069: 0.09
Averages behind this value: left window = 1.45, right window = 1.56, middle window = 1.38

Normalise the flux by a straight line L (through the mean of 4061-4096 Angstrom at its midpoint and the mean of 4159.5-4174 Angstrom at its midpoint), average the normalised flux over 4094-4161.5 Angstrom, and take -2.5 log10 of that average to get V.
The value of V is 0.06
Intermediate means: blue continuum 1.44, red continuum 1.46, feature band 1.38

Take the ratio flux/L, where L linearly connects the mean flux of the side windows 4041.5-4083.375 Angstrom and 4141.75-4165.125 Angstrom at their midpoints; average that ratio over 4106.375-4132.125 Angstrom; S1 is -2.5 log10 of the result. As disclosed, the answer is -0.09 mag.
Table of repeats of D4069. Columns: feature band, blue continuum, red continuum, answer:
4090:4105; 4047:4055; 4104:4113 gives -0.12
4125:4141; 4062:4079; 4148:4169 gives 0.02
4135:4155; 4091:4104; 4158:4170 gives 0.09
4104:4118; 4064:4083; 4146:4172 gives 0.00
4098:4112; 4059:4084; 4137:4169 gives 0.07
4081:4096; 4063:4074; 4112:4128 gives -0.02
